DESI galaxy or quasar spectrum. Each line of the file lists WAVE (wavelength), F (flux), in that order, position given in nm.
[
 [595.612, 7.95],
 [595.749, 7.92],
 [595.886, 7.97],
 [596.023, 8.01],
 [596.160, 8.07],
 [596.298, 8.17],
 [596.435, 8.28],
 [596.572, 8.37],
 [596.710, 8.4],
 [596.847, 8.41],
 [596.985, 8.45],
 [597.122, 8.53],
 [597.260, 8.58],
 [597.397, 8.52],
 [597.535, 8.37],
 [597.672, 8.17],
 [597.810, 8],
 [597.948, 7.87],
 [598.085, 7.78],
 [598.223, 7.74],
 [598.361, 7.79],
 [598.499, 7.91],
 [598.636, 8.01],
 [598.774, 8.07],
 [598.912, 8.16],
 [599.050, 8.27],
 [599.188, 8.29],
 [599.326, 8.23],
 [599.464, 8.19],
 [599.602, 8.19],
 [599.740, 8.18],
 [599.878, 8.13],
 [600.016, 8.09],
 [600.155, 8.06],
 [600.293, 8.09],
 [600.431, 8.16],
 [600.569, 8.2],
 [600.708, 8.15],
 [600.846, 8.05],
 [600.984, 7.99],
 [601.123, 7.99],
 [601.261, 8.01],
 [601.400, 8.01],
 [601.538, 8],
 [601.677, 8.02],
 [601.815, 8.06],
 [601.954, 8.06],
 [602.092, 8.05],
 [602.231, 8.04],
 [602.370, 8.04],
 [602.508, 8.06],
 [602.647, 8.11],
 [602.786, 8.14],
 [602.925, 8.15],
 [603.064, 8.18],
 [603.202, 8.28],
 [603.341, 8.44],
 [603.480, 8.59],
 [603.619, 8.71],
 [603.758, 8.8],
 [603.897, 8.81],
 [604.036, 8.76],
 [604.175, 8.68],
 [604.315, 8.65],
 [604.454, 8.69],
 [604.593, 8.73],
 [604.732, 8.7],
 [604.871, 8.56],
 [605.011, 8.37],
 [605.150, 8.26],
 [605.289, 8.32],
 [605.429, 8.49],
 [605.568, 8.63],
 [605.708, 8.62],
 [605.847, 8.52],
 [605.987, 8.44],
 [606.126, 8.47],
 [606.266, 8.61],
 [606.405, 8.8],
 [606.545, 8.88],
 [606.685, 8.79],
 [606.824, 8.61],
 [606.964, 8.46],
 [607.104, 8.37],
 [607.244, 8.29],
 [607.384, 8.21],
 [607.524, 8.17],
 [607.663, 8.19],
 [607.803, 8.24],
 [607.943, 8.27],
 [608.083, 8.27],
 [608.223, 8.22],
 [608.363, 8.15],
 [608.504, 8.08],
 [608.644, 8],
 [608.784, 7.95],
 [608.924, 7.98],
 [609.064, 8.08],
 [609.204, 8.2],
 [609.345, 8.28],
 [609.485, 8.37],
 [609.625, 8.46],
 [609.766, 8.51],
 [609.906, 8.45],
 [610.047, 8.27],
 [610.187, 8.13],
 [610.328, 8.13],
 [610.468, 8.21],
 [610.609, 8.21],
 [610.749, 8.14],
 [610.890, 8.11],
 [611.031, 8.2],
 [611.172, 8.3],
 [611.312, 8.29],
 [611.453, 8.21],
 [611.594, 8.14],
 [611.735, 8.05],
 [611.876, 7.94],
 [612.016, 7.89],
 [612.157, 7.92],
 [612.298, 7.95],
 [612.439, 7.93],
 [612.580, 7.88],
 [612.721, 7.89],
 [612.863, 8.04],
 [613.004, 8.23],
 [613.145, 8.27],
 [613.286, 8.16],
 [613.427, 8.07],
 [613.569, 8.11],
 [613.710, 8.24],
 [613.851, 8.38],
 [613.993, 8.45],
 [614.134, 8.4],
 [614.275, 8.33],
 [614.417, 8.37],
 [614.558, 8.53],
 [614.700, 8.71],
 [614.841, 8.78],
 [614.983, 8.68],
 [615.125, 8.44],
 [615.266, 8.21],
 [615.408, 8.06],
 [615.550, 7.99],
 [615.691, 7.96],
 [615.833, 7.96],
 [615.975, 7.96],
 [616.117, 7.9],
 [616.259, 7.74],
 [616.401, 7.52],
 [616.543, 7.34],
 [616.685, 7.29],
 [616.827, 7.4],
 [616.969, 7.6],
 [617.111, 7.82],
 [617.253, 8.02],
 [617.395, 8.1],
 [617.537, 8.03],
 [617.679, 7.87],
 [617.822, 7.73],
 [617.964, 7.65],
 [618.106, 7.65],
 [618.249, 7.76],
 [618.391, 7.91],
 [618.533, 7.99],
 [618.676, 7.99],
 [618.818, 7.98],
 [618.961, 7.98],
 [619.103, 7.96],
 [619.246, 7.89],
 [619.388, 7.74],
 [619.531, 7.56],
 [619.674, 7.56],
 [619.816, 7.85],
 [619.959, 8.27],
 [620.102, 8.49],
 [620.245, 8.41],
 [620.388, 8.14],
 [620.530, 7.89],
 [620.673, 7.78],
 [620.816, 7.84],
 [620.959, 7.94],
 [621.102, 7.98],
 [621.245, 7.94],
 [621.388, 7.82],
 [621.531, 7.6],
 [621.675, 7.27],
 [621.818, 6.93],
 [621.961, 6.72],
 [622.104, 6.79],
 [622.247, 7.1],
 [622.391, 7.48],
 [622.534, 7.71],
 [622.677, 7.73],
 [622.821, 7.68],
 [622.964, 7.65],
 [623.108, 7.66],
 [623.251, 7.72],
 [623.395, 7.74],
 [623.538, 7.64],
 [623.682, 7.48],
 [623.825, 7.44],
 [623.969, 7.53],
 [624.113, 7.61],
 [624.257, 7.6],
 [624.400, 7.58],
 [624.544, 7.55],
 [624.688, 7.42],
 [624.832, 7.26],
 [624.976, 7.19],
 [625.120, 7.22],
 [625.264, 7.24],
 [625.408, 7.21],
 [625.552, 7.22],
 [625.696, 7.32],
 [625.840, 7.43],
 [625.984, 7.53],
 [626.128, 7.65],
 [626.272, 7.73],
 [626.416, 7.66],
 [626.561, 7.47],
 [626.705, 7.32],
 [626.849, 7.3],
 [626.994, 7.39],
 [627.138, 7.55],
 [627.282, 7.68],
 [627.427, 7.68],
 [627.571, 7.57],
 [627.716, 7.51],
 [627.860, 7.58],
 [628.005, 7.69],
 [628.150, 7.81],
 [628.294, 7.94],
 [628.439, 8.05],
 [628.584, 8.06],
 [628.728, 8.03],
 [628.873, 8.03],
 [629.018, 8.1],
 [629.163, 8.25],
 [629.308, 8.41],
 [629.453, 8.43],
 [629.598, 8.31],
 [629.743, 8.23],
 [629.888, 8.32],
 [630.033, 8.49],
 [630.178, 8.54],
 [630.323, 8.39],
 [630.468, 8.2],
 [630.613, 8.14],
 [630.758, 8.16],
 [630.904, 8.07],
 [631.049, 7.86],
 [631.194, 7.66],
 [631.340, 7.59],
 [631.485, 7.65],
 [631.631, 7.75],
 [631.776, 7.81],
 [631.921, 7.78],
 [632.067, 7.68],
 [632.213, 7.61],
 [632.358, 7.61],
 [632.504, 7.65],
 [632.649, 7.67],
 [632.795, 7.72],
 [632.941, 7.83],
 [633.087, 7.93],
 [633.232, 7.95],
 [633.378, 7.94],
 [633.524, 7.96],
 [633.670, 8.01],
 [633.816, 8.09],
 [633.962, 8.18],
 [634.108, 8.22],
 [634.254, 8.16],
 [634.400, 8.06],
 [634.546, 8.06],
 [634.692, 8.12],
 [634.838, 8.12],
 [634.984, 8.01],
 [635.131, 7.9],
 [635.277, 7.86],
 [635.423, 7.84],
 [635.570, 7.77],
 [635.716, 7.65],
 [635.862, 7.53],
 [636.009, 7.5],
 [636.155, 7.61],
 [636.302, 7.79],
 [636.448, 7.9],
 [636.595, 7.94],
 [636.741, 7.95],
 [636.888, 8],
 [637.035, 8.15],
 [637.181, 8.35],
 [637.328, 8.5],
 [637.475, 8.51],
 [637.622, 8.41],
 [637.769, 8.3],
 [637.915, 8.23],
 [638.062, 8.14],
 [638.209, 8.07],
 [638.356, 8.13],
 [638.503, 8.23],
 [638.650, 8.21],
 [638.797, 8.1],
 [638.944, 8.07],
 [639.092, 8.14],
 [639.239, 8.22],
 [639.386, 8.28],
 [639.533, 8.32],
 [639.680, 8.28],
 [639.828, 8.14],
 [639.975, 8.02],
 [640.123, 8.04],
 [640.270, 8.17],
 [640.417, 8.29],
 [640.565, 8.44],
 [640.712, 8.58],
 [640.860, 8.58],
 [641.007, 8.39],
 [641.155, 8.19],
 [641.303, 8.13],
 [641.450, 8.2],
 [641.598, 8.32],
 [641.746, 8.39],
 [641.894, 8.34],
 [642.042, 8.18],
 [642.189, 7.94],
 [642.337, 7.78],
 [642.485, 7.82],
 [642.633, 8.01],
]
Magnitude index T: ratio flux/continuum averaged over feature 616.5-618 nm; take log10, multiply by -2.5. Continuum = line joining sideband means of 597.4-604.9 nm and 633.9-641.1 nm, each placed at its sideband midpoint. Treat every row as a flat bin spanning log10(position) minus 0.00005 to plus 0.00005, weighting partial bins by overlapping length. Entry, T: 0.06 mag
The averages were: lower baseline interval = 8.21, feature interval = 7.72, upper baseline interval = 8.11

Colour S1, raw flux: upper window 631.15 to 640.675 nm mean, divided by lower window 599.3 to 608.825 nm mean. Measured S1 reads 1.0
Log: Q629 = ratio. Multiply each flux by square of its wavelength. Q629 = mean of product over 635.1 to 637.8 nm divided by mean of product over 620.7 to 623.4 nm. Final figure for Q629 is 1.1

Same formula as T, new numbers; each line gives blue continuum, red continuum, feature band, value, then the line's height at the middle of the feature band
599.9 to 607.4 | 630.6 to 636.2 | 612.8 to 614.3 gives -0.01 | 8.19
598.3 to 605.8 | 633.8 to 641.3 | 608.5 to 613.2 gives 0.01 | 8.23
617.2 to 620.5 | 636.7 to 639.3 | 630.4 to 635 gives 0.03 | 8.13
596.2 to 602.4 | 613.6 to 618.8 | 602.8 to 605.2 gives -0.06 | 8.1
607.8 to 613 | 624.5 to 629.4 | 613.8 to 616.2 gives -0.04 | 8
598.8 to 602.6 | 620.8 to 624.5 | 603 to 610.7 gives -0.06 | 7.94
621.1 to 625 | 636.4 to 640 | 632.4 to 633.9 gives 0.01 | 7.95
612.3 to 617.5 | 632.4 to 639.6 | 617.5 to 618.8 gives 0.03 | 8.07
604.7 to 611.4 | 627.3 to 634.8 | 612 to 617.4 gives 0.02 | 8.23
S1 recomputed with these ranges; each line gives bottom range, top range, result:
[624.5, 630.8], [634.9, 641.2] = 1.04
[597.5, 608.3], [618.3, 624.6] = 0.93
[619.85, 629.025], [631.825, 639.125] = 1.05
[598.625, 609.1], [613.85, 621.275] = 0.96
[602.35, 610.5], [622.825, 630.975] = 0.92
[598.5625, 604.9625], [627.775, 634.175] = 0.97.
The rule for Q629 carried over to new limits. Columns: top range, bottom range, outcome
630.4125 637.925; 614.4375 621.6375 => 1.05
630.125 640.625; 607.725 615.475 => 1.05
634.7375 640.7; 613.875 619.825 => 1.08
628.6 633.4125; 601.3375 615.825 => 1.04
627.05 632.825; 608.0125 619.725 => 1.04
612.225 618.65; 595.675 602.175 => 1.04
